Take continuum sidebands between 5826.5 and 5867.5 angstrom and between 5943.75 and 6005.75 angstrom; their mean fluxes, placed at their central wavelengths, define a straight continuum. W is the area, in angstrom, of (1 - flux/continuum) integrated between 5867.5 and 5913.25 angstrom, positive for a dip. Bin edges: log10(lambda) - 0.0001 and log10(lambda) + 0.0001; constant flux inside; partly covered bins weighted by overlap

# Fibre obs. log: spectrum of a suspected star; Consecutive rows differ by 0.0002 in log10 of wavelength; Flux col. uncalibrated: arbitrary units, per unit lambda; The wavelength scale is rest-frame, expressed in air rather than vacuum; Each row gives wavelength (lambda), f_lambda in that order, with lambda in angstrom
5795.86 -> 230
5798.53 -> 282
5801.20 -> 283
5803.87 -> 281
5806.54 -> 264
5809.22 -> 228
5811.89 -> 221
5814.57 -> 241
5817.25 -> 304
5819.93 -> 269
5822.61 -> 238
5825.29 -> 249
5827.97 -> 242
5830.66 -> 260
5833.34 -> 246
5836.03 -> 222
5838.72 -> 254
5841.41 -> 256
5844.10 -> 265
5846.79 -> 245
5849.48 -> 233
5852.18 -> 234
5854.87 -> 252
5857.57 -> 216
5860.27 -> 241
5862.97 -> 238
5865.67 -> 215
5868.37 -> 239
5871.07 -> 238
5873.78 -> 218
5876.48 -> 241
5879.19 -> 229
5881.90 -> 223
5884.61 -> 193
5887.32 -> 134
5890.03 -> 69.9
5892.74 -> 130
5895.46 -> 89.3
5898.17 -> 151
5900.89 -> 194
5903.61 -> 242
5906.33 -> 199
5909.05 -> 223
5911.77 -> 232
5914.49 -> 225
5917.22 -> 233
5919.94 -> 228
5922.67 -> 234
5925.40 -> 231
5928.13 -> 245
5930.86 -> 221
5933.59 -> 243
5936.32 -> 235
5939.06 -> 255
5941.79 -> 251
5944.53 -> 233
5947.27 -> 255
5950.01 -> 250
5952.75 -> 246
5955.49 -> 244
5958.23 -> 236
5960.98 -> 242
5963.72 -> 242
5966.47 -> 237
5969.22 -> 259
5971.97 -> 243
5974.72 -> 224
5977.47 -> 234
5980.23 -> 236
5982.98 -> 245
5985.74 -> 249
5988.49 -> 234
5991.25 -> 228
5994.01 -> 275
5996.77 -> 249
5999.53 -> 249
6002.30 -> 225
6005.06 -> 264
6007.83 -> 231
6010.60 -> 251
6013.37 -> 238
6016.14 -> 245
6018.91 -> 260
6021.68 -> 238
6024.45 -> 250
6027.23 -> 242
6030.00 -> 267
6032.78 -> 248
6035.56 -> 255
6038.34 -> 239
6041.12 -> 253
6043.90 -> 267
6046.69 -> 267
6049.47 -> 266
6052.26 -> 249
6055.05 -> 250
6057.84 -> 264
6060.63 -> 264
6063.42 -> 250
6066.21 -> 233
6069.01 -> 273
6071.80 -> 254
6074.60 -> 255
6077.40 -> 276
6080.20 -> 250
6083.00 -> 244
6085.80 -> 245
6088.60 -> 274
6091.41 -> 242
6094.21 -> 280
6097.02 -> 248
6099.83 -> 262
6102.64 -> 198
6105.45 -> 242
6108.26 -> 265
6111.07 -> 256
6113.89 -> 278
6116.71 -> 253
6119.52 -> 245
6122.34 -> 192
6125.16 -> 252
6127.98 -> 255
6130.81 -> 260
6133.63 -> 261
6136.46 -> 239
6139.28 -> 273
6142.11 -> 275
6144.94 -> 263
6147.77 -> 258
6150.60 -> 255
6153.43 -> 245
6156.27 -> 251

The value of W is 9.7 angstrom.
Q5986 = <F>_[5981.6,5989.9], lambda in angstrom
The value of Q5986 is 243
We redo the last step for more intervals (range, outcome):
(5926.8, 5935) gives 236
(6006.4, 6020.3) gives 245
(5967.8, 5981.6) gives 239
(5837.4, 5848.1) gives 255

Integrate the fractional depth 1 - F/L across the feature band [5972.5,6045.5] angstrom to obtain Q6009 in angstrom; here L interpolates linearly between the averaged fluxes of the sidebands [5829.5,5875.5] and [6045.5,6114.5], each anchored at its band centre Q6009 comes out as 1.2 angstrom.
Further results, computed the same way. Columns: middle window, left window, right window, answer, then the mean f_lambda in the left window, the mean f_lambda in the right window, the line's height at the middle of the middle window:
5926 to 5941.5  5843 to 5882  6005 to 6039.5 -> 0.0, 235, 248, 241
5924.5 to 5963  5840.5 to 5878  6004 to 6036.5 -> 0.2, 238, 249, 244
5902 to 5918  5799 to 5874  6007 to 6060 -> 1.5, 247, 252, 249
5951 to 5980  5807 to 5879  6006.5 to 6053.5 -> 0.9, 243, 251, 248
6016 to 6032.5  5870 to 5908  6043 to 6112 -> -1.1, 182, 255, 234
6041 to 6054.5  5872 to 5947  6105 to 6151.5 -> -1.3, 208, 255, 238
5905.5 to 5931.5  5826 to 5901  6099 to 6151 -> -0.7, 214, 252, 222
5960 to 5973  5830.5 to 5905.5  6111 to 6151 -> -1.0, 212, 254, 228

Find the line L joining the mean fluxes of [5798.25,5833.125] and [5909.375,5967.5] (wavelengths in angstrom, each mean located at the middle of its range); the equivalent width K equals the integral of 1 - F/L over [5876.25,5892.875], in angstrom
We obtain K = 5.0 angstrom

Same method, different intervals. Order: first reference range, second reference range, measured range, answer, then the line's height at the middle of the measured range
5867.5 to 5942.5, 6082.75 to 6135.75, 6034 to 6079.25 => -3.4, 239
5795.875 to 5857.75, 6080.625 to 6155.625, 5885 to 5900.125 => 7.7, 252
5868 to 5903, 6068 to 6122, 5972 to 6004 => -3.7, 216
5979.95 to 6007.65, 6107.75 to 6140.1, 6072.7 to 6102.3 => -0.7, 250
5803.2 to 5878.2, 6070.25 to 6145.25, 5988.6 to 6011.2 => 0.4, 250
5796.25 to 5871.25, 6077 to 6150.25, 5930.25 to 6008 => 2.4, 251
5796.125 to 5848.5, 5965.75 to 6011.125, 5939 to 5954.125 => -0.1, 246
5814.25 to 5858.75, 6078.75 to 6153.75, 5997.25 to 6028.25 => 0.8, 251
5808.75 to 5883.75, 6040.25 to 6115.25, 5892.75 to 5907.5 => 4.5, 245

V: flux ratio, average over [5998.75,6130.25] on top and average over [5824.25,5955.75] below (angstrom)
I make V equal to 1.13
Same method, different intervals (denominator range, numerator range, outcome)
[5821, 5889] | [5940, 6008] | 1.05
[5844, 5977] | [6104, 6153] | 1.14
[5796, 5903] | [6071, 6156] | 1.12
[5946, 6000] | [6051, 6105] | 1.04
